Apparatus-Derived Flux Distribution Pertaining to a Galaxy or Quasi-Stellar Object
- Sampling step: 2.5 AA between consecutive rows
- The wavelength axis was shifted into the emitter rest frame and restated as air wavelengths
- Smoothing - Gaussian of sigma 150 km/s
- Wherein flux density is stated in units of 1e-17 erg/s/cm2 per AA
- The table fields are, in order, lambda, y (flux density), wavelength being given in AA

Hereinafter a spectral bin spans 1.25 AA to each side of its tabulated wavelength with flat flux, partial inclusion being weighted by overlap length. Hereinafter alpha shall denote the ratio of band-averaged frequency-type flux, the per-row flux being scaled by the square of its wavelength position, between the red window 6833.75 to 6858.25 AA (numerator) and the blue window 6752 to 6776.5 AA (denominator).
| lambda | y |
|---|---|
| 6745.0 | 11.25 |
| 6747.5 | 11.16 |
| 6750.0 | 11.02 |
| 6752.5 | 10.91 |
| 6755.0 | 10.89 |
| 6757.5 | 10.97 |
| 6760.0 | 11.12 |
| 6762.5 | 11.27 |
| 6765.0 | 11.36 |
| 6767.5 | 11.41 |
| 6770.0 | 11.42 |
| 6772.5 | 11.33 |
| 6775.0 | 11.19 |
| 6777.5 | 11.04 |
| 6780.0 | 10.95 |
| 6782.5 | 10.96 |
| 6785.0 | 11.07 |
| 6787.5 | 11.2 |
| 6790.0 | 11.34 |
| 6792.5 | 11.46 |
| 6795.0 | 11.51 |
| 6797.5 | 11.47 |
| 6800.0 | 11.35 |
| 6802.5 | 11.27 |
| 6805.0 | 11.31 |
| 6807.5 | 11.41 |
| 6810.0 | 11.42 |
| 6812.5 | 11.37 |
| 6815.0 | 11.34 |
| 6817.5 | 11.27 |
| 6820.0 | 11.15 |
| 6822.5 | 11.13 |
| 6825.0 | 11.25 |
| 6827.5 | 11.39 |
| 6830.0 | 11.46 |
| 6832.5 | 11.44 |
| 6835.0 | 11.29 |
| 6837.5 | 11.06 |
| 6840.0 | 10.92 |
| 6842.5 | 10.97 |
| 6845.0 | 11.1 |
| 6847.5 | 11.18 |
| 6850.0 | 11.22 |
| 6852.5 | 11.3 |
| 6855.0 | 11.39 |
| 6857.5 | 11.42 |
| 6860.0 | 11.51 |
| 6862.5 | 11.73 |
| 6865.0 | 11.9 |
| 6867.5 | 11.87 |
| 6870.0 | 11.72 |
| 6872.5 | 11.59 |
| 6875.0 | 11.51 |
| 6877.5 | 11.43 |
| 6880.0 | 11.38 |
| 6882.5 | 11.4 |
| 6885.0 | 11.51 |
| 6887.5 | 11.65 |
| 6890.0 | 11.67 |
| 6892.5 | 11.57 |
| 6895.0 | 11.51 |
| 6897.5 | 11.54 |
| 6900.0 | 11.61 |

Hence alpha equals 1.02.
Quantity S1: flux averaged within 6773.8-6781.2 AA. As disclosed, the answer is 11.1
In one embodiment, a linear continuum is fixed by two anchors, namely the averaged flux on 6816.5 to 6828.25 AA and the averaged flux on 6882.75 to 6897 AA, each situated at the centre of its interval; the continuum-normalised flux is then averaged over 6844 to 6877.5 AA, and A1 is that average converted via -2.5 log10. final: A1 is -0.01 mag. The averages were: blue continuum 11.2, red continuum 11.6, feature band 11.5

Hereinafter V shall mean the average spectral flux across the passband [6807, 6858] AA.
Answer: 11.3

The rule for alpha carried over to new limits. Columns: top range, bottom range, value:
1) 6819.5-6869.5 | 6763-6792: 1.03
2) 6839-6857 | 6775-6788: 1.03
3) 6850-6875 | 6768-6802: 1.05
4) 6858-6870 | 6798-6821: 1.05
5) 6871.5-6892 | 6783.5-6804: 1.04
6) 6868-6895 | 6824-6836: 1.03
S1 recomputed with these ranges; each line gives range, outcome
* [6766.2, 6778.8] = 11.3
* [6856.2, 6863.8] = 11.6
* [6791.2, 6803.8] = 11.4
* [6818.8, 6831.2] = 11.3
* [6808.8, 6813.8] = 11.4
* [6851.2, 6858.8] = 11.4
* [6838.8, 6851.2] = 11.1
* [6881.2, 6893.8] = 11.6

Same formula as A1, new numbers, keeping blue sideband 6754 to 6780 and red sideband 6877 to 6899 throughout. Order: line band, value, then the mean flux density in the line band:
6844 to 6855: 0.018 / 11.2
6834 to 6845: 0.032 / 11.1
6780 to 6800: -0.002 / 11.3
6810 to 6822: 0.004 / 11.3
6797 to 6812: -0.007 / 11.4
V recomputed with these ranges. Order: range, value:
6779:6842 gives 11.3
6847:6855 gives 11.3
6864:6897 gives 11.6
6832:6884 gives 11.4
